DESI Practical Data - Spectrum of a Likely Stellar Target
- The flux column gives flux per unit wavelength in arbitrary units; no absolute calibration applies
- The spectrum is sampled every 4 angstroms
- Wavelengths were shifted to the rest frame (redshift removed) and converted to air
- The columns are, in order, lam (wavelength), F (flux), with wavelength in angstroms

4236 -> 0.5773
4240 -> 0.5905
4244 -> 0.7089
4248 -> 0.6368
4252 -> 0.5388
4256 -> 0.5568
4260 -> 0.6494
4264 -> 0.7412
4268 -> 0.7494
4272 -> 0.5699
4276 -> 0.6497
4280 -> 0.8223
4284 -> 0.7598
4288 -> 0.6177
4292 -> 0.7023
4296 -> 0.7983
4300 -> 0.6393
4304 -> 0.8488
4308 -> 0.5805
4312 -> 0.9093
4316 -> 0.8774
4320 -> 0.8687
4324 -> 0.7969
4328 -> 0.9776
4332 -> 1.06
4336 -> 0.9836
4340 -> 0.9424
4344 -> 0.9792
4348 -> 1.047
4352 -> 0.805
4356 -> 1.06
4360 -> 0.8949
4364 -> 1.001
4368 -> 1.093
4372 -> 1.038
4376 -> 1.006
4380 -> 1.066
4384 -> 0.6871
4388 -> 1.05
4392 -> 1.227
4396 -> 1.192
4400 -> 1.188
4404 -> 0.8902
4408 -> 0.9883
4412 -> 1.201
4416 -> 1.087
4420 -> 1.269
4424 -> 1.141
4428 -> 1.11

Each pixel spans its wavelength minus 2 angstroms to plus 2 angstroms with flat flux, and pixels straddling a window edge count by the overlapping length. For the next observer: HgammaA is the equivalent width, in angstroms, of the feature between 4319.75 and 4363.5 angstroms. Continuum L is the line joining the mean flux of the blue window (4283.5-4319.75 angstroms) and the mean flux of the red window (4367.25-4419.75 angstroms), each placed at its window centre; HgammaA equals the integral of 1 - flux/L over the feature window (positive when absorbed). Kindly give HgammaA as -3.2 angstroms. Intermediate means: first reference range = 0.753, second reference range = 1.06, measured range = 0.952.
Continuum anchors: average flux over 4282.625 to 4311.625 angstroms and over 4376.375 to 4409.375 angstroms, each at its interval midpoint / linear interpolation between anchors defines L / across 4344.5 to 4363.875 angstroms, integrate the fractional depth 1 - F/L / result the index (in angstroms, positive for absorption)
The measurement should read -1.12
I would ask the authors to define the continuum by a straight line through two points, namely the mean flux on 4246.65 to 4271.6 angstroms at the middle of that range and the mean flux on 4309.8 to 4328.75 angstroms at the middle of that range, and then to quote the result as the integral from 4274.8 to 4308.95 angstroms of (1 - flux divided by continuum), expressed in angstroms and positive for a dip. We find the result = 2.1 angstroms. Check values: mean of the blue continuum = 0.641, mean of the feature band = 0.719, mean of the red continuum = 0.877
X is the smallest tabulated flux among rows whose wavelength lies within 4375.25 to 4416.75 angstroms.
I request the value 0.6871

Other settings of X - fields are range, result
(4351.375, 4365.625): 0.805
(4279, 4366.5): 0.5805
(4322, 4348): 0.7969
